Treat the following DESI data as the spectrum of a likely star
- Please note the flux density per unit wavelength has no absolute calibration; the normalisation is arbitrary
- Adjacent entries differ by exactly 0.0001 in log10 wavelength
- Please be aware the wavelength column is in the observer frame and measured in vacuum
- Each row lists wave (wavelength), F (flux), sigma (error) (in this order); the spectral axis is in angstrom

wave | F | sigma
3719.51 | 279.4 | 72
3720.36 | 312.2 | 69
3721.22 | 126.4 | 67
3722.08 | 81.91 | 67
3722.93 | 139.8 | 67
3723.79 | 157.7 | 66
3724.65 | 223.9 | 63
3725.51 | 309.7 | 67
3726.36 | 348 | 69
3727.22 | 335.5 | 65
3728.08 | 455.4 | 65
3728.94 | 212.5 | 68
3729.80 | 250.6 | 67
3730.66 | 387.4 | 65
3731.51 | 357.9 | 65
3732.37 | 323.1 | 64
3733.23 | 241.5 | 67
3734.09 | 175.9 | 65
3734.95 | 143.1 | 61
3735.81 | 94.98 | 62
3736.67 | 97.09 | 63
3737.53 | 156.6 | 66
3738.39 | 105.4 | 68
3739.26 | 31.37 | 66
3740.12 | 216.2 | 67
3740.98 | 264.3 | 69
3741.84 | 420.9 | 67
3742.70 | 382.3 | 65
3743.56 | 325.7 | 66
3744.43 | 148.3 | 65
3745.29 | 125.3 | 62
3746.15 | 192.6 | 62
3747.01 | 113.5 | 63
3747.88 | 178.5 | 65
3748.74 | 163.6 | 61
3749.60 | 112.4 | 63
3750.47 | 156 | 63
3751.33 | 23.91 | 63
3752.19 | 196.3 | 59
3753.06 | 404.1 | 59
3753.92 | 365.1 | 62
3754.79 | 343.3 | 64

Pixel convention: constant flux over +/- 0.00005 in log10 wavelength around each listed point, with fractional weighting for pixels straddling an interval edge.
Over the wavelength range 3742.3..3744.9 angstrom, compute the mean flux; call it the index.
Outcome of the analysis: 281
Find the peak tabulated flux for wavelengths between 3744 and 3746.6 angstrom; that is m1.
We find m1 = 192.6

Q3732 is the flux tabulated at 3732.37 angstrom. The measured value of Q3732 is 323.1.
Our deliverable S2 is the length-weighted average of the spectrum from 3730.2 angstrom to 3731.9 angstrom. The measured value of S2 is 373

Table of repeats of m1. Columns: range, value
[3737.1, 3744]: 420.9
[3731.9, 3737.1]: 323.1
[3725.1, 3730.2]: 455.4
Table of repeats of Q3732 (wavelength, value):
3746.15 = 192.6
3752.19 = 196.3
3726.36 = 348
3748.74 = 163.6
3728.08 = 455.4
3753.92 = 365.1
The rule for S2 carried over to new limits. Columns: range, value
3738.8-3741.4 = 169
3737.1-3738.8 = 131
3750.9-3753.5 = 209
